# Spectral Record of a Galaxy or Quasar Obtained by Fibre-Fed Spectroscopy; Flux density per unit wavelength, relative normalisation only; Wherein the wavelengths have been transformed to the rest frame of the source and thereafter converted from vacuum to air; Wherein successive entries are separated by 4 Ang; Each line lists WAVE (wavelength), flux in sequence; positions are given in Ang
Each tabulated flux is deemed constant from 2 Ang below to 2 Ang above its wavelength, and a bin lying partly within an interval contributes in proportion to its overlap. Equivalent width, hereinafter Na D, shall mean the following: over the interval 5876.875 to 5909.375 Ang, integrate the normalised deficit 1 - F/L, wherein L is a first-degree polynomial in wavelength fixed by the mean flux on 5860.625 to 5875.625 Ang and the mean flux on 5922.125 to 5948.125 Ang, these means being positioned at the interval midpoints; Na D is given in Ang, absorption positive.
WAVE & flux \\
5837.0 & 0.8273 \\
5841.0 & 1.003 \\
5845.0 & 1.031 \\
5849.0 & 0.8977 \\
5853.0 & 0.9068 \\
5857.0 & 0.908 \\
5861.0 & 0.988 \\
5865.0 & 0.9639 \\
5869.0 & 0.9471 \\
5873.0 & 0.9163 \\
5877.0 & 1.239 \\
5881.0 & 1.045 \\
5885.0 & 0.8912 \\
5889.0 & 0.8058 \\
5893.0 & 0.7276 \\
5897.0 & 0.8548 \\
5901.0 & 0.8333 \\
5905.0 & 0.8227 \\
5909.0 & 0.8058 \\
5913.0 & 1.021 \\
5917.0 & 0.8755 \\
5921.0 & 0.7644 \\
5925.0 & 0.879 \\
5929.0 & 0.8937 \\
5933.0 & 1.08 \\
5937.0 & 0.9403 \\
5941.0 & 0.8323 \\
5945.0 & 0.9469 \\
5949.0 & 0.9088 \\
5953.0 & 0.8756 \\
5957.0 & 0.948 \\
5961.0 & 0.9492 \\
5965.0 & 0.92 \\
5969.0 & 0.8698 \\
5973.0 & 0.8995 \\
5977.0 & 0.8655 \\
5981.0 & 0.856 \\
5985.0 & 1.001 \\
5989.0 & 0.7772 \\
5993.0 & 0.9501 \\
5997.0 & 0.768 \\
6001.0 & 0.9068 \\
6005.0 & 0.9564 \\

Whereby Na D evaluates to 2.5 Ang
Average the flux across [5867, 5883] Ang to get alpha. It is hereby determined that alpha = 1.04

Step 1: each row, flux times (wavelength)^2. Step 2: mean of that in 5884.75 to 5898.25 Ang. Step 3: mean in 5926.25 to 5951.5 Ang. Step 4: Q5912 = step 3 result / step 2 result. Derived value 1.17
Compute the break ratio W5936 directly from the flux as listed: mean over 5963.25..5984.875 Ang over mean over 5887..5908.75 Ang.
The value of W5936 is 1.1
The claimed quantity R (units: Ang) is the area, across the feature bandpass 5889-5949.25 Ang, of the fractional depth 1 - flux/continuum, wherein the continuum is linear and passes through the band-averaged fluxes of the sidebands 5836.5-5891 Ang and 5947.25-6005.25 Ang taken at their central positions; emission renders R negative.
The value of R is 3.3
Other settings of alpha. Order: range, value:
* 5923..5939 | 0.948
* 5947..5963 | 0.92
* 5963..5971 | 0.895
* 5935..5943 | 0.886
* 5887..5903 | 0.805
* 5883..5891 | 0.849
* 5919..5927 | 0.822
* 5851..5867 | 0.942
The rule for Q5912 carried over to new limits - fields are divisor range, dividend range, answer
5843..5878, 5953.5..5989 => 0.97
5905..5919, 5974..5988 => 1.03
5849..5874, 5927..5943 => 1.03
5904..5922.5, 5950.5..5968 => 1.08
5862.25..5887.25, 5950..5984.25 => 0.93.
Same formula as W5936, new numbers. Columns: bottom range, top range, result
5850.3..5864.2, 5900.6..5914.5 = 0.93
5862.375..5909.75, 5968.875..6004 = 0.97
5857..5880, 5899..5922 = 0.85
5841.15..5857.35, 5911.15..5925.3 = 0.93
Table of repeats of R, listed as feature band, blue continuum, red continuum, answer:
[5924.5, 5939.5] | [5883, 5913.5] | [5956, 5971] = -1.2 Ang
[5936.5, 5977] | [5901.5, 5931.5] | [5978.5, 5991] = -1.5 Ang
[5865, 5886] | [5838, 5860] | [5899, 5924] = -2.4 Ang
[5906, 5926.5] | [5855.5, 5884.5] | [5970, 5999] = 1.7 Ang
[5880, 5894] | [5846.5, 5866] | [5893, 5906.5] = -0.2 Ang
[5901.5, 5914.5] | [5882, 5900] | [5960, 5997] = -0.4 Ang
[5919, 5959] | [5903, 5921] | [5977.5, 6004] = -1.6 Ang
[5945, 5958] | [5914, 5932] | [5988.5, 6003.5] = -0.7 Ang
